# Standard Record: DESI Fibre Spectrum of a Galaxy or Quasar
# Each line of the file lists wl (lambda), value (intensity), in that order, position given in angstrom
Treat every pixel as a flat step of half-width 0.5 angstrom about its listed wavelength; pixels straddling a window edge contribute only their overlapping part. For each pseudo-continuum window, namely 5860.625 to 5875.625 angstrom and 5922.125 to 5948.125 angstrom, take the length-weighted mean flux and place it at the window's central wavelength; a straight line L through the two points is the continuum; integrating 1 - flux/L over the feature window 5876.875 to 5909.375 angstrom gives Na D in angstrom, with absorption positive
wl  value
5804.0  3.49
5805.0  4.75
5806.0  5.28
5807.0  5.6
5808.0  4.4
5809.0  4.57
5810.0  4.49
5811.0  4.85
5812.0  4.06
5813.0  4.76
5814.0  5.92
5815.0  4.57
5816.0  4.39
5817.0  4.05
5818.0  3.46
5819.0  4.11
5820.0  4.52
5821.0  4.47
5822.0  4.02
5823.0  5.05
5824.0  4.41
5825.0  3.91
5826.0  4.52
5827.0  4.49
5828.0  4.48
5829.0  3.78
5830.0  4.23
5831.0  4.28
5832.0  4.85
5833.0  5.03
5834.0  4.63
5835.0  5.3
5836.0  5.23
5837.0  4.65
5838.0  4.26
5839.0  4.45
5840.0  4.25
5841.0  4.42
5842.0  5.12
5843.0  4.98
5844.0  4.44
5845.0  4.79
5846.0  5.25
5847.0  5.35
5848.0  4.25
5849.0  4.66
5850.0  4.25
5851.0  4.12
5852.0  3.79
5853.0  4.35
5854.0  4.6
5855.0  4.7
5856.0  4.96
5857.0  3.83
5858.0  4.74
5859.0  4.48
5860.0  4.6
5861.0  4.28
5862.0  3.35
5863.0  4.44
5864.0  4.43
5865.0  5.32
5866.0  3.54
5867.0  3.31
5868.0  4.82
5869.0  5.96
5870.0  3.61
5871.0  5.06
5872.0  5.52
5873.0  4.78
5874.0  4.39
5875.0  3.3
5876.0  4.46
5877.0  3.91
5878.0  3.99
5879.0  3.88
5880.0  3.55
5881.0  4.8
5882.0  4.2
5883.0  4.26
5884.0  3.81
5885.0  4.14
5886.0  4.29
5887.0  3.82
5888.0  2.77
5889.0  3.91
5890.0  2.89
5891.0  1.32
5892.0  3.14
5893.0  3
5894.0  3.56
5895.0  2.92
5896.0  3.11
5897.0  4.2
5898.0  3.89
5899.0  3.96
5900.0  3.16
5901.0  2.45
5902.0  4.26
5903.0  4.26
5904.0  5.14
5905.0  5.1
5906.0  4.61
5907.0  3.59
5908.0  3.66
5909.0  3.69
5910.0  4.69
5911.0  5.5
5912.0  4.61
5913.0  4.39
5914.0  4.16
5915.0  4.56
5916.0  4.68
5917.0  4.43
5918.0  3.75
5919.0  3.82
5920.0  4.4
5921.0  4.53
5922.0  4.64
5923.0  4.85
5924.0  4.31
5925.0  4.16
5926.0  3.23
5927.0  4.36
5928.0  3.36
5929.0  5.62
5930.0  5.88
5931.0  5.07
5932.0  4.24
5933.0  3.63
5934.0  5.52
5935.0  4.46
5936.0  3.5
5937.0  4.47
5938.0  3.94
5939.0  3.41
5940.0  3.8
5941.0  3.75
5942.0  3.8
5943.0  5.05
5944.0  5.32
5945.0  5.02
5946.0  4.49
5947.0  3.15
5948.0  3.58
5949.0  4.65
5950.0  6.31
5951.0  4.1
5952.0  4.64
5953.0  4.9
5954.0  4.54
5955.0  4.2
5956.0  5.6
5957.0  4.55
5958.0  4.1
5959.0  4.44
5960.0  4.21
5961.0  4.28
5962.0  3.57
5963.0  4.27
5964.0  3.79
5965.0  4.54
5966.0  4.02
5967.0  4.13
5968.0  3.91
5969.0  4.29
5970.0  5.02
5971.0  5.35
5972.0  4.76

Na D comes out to 4.8 angstrom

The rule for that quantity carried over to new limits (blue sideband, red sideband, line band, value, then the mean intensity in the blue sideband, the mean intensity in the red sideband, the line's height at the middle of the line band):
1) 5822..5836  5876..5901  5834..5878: -4.3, 4.54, 3.6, 4.11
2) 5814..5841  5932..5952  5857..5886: 0.7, 4.47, 4.32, 4.41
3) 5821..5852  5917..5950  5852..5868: 0.7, 4.57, 4.34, 4.51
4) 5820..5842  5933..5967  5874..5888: 1.4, 4.52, 4.35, 4.45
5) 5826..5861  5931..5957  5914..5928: 0.6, 4.57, 4.42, 4.45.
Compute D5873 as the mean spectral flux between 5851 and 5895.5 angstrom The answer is 4.06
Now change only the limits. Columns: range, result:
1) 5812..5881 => 4.46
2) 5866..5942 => 4.1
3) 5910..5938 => 4.44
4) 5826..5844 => 4.61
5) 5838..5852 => 4.6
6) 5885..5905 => 3.53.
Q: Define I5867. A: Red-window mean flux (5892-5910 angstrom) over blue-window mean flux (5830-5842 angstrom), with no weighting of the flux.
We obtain 0.81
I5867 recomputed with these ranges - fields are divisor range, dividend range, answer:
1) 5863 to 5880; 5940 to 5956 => 1.03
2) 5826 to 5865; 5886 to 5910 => 0.80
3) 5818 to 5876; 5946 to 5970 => 0.97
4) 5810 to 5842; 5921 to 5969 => 0.97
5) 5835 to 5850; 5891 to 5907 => 0.78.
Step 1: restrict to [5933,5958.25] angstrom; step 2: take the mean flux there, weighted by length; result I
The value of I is 4.42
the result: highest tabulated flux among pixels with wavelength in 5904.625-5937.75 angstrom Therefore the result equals 5.88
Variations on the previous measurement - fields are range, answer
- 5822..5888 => 5.96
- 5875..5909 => 5.14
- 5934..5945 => 5.52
